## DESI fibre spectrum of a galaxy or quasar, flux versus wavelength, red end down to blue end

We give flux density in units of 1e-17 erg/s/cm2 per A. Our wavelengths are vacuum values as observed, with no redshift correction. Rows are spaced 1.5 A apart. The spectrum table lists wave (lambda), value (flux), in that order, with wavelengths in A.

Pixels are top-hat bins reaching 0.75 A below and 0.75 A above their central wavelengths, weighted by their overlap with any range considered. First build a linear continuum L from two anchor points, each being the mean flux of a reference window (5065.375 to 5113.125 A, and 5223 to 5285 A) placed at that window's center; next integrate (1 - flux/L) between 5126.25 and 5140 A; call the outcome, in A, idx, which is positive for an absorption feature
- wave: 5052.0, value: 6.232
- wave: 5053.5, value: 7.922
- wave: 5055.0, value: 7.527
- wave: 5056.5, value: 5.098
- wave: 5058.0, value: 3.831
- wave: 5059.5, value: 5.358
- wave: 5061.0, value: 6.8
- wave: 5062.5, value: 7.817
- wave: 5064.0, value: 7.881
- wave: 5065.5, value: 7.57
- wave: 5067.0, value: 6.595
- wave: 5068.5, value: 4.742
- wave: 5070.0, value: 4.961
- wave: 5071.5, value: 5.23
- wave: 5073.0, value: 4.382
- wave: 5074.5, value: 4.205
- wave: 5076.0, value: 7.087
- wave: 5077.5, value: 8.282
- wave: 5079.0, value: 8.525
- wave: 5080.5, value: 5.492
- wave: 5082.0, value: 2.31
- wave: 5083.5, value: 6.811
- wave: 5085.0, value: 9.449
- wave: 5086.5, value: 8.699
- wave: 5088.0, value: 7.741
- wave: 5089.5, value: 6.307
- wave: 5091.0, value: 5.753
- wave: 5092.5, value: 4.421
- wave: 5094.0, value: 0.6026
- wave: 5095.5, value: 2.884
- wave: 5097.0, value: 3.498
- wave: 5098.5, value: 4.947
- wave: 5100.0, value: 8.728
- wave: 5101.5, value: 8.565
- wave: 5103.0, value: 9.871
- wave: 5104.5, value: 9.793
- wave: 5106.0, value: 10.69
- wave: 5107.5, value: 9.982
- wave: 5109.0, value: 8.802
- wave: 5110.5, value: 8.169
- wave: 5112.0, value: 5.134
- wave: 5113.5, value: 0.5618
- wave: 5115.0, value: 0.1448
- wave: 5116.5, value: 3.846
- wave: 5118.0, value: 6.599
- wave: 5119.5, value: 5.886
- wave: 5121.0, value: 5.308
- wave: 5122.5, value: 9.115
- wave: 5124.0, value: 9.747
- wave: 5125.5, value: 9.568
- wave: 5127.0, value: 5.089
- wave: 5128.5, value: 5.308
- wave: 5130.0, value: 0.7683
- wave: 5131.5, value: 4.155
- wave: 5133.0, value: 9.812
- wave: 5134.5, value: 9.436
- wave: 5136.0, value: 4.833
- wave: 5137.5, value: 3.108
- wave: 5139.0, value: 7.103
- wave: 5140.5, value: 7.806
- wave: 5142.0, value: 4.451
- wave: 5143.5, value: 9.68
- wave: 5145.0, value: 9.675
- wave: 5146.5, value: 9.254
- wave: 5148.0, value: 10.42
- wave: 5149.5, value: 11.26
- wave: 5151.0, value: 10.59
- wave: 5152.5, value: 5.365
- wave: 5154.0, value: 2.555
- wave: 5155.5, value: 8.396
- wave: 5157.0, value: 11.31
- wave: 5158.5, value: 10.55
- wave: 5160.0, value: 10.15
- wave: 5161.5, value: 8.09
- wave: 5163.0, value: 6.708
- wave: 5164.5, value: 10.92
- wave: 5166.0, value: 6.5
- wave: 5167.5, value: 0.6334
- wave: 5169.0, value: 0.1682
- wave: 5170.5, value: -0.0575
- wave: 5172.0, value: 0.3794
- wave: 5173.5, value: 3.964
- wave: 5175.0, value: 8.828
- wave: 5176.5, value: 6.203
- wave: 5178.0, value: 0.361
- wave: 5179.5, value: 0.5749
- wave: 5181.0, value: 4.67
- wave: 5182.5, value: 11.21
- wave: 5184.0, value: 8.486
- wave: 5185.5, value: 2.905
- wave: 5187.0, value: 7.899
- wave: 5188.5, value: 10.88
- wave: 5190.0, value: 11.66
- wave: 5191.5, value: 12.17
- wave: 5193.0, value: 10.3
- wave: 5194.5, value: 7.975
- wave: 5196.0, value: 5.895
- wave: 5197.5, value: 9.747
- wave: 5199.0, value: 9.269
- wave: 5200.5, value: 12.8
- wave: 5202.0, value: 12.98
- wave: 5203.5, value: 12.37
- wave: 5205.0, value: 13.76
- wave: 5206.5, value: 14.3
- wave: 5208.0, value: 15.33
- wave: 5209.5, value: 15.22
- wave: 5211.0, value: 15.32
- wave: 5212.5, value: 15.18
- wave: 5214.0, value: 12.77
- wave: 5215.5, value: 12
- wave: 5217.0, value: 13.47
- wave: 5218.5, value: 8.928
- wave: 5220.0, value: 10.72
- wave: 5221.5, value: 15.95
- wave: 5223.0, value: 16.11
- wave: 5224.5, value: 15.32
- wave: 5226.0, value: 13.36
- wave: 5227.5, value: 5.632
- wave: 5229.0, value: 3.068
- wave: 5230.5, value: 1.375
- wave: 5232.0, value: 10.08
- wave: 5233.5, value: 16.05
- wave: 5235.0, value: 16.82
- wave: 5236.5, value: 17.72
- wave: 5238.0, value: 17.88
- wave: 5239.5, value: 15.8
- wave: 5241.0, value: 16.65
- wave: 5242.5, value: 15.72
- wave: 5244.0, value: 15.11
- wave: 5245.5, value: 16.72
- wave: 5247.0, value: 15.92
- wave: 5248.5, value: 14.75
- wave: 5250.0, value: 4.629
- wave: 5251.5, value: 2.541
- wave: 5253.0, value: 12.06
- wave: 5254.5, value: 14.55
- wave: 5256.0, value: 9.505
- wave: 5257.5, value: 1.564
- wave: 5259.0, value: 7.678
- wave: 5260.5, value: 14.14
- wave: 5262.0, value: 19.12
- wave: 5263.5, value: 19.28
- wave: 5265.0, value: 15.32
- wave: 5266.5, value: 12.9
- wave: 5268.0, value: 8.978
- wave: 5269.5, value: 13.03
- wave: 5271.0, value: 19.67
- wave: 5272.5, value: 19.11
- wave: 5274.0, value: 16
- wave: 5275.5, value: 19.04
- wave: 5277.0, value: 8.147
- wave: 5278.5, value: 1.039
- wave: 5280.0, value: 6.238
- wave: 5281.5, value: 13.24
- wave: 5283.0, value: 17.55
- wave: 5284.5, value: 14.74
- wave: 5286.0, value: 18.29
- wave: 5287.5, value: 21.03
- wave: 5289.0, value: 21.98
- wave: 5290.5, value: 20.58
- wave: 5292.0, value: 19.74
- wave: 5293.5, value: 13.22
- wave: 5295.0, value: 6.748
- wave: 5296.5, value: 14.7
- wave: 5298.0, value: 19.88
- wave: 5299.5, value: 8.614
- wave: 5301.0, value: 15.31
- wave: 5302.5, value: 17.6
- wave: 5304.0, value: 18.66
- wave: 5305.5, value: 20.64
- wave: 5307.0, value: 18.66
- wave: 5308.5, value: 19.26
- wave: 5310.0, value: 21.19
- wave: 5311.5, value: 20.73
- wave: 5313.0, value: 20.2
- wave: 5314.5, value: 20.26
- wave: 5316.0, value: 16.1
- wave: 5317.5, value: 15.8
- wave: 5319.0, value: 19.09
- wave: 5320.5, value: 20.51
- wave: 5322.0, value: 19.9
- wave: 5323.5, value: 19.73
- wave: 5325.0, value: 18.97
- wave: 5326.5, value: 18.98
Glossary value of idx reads 4.4 A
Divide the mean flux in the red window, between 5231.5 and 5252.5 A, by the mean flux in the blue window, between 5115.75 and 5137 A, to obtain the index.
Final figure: 2.21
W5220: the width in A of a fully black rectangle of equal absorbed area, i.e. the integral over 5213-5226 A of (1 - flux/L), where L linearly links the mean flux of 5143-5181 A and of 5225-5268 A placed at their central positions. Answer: -3.4 A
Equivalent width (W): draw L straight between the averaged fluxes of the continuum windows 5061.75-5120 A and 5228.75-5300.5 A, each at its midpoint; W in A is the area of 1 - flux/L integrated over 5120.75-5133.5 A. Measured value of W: 2.0 A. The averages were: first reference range 6.23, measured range 6.53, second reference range 13.6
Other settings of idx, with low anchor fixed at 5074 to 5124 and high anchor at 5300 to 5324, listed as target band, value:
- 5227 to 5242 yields 2.2 A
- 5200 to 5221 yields -0.6 A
